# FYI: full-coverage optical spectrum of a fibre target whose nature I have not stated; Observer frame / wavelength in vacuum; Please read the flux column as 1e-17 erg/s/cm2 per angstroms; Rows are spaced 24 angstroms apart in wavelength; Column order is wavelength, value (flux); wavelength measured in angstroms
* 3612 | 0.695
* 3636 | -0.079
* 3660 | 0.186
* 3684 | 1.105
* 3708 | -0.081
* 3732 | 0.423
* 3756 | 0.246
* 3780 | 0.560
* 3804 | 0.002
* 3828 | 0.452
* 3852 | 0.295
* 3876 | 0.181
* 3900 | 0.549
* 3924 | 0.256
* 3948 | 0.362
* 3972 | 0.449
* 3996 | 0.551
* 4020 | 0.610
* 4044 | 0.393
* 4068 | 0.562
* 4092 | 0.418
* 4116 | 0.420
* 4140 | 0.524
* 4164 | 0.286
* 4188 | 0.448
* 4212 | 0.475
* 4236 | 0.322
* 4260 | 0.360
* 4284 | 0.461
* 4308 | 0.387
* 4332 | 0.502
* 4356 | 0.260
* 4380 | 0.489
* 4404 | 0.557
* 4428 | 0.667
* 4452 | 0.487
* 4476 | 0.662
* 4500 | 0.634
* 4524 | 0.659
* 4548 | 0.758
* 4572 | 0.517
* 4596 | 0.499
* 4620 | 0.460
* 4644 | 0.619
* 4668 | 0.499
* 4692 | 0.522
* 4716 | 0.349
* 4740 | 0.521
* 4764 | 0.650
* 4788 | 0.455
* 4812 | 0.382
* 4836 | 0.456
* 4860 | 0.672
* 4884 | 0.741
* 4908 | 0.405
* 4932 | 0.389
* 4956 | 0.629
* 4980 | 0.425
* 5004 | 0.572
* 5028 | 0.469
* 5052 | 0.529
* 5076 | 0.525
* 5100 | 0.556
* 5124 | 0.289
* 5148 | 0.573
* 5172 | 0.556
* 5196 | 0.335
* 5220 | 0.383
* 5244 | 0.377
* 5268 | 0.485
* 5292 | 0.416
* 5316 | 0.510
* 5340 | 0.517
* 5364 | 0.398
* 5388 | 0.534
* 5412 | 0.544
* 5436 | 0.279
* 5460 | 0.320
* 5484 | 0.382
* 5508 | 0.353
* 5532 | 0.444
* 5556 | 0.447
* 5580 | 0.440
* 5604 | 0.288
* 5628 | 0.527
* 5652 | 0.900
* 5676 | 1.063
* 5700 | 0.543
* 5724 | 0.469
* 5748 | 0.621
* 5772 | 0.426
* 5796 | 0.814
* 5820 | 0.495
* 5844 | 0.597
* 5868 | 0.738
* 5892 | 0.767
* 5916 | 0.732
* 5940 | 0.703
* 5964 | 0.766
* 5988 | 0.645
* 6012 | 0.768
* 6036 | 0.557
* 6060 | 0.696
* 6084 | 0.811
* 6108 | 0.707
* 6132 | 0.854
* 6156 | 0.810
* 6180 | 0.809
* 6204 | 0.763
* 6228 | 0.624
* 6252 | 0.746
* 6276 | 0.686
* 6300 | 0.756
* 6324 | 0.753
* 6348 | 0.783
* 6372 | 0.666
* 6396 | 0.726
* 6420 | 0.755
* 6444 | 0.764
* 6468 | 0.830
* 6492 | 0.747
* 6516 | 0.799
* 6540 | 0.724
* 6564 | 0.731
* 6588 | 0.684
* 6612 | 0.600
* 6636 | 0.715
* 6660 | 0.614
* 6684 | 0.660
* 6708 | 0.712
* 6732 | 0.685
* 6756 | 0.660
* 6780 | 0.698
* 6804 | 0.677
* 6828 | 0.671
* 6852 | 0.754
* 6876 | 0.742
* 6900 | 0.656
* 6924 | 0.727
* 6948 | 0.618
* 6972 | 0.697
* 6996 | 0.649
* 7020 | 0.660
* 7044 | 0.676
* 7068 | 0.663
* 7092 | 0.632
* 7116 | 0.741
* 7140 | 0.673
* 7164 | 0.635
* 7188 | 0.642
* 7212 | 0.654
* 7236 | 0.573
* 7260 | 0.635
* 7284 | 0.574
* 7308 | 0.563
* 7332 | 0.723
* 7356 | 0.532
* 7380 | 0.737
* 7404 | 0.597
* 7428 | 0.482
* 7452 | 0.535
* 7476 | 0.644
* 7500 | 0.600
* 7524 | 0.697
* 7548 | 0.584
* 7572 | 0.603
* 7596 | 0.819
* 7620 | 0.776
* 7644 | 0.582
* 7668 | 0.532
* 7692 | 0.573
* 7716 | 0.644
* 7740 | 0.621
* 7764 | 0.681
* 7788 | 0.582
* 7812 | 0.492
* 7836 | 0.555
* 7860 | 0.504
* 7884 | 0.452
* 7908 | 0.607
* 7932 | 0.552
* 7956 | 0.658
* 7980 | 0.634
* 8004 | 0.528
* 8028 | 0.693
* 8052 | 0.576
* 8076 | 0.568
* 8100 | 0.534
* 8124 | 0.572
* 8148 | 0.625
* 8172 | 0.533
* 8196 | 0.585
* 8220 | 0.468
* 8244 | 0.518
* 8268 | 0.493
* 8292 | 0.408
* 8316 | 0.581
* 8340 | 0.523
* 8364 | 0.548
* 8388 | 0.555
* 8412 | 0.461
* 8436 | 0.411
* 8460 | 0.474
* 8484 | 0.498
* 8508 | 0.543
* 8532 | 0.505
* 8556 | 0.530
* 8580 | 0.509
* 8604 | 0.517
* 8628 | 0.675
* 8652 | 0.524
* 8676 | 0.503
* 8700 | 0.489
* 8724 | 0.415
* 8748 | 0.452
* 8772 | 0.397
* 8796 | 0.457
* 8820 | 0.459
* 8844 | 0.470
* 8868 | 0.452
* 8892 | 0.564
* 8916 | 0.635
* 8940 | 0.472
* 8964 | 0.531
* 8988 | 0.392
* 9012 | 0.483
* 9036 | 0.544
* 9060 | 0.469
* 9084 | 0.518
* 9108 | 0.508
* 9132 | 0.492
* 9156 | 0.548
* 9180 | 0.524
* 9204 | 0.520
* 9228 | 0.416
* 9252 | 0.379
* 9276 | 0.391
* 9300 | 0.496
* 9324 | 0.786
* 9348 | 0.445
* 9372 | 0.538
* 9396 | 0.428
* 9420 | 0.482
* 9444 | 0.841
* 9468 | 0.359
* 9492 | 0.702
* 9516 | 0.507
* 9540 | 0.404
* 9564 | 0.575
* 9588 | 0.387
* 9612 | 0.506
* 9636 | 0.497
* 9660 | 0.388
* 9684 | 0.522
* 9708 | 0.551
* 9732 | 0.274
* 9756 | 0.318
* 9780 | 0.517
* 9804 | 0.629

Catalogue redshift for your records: 0.52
